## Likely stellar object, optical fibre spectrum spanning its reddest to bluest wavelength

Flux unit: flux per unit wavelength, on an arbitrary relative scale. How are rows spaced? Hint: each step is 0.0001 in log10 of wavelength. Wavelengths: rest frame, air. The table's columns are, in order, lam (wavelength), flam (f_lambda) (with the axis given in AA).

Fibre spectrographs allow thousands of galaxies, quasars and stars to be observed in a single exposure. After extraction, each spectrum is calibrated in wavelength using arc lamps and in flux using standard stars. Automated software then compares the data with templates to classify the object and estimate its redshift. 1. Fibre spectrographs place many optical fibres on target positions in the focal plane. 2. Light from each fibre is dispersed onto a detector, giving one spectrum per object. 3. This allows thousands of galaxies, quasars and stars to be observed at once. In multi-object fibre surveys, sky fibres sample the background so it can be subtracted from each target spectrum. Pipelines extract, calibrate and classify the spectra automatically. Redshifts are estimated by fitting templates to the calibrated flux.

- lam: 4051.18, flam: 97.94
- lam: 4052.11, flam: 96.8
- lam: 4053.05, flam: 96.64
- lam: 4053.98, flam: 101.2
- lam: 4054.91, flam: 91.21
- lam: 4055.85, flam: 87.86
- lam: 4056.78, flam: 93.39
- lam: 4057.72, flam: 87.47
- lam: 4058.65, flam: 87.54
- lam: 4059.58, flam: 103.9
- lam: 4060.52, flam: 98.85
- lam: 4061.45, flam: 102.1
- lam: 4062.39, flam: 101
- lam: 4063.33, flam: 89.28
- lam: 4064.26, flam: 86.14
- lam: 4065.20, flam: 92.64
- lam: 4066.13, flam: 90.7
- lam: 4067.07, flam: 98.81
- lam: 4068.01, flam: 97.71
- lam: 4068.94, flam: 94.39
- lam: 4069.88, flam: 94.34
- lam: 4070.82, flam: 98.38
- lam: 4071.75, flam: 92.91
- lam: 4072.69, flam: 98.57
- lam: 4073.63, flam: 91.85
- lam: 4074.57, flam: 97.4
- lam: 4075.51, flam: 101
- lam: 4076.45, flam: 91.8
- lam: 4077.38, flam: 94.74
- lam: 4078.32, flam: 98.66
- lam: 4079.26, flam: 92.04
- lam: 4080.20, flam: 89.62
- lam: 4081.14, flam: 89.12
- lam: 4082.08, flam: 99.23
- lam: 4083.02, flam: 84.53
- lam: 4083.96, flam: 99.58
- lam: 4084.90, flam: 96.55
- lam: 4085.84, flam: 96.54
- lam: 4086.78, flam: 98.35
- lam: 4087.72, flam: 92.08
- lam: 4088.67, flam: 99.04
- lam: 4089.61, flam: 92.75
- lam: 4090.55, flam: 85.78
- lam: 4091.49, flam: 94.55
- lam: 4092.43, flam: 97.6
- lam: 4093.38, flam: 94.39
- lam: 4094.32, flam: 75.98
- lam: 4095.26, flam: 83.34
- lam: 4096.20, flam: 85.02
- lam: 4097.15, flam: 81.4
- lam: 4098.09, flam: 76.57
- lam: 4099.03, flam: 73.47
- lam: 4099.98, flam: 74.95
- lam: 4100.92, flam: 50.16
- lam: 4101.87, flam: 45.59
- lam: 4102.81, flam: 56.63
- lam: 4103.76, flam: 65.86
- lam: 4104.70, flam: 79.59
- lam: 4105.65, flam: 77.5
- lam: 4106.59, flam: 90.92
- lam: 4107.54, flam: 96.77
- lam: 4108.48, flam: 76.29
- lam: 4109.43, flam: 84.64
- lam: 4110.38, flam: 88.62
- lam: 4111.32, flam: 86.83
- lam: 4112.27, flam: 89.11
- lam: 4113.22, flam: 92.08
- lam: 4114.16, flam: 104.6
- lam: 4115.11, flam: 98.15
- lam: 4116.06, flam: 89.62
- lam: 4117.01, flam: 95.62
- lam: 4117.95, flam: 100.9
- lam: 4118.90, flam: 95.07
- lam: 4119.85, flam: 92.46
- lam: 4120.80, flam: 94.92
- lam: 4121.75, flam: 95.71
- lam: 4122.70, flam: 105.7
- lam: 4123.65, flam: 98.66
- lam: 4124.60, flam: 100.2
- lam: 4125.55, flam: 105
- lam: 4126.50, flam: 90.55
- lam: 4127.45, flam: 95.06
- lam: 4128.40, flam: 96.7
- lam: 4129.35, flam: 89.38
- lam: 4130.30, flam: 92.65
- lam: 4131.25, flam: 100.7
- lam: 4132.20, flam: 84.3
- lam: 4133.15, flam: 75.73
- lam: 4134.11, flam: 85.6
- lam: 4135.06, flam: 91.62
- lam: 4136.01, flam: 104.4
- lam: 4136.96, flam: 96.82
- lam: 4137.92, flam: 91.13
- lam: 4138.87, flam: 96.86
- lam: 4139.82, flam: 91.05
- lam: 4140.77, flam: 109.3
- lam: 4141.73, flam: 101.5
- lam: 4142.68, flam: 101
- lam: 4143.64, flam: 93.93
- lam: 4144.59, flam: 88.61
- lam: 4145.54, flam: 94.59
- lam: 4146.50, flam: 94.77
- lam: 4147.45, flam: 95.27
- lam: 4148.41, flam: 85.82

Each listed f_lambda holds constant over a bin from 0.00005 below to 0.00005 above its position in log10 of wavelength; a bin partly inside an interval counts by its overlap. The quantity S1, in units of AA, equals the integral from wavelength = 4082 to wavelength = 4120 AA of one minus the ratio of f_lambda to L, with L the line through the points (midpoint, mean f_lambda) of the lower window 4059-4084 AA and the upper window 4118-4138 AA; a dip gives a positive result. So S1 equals 3.5 AA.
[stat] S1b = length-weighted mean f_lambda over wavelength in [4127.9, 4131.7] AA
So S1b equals 94.9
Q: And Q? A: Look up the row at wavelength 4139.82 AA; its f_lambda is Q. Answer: 91.05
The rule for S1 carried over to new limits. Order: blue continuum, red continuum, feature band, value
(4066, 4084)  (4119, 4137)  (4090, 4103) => 2.38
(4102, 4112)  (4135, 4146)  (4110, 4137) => -2.00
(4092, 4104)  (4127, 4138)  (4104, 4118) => -1.48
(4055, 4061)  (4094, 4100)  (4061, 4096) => -3.35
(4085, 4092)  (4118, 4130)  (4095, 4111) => 3.28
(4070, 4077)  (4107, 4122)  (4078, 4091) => 0.17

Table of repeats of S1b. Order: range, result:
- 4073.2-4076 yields 96.6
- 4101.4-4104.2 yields 55.9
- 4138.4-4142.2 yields 99.7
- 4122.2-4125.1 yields 101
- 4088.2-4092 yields 93.3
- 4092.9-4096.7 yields 84.5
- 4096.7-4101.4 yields 71.2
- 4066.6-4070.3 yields 96.3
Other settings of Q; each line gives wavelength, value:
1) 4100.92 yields 50.16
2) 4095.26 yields 83.34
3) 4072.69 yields 98.57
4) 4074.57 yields 97.4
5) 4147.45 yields 95.27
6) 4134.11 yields 85.6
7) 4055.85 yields 87.86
